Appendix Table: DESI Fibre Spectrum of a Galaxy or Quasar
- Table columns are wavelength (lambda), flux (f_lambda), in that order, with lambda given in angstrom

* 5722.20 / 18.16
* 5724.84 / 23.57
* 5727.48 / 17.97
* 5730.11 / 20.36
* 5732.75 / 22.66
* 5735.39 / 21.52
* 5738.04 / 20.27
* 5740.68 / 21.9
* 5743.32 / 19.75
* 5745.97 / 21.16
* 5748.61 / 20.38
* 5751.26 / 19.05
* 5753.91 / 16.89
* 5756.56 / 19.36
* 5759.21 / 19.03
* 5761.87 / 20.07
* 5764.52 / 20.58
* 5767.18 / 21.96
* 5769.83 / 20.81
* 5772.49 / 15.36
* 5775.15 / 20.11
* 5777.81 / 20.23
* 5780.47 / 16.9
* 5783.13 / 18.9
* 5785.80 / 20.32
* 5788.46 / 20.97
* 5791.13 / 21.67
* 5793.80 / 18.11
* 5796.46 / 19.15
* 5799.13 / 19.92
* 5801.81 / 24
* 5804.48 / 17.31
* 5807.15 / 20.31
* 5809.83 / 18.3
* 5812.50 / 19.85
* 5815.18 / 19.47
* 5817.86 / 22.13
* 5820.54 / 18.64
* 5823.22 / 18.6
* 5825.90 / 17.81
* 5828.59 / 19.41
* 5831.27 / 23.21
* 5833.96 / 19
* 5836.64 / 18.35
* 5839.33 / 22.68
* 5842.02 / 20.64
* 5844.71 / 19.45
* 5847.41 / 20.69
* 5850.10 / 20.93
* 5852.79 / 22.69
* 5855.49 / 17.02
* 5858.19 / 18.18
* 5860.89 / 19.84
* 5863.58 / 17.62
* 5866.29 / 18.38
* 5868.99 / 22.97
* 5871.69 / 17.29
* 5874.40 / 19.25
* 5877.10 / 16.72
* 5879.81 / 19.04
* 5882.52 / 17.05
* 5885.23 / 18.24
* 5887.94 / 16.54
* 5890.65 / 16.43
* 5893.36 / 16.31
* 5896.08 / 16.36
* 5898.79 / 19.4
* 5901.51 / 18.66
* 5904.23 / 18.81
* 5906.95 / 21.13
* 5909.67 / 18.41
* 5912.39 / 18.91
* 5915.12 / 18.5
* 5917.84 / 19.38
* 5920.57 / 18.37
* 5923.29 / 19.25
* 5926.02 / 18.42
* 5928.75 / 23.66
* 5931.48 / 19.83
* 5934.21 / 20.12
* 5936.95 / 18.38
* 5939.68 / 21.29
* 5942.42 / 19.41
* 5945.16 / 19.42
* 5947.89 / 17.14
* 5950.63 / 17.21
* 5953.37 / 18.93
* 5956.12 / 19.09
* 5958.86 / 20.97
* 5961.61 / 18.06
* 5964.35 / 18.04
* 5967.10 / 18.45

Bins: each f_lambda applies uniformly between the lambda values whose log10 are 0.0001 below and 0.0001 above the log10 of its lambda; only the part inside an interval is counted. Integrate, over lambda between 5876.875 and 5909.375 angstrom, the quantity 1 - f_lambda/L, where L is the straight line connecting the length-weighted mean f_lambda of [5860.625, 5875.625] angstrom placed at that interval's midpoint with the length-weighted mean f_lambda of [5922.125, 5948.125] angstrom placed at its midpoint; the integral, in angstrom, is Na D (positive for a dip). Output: 2.5 angstrom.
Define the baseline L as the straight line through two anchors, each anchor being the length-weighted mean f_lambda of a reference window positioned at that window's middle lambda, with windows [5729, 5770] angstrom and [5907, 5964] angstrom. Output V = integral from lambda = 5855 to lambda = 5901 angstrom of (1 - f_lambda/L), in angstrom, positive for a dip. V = 3.6 angstrom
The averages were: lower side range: 20.3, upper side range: 19.3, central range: 18.1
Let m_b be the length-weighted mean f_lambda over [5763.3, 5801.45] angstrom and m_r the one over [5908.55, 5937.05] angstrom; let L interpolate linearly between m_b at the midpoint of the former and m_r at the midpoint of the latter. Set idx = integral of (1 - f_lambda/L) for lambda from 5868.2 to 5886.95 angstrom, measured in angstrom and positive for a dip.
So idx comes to 1.0 angstrom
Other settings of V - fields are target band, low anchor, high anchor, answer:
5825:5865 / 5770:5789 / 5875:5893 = -4.17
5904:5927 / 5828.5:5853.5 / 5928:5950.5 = 1.01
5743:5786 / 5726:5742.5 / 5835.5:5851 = 2.62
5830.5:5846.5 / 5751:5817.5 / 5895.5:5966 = -0.85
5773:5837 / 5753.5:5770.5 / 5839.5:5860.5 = 1.11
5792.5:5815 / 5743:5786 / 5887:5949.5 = -0.38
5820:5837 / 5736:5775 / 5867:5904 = -0.51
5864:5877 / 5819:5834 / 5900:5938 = 0.27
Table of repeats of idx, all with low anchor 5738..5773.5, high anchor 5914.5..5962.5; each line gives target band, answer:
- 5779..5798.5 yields 0.2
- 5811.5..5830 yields 0.2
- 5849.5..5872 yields 0.0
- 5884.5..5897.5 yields 1.8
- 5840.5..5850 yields -0.4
